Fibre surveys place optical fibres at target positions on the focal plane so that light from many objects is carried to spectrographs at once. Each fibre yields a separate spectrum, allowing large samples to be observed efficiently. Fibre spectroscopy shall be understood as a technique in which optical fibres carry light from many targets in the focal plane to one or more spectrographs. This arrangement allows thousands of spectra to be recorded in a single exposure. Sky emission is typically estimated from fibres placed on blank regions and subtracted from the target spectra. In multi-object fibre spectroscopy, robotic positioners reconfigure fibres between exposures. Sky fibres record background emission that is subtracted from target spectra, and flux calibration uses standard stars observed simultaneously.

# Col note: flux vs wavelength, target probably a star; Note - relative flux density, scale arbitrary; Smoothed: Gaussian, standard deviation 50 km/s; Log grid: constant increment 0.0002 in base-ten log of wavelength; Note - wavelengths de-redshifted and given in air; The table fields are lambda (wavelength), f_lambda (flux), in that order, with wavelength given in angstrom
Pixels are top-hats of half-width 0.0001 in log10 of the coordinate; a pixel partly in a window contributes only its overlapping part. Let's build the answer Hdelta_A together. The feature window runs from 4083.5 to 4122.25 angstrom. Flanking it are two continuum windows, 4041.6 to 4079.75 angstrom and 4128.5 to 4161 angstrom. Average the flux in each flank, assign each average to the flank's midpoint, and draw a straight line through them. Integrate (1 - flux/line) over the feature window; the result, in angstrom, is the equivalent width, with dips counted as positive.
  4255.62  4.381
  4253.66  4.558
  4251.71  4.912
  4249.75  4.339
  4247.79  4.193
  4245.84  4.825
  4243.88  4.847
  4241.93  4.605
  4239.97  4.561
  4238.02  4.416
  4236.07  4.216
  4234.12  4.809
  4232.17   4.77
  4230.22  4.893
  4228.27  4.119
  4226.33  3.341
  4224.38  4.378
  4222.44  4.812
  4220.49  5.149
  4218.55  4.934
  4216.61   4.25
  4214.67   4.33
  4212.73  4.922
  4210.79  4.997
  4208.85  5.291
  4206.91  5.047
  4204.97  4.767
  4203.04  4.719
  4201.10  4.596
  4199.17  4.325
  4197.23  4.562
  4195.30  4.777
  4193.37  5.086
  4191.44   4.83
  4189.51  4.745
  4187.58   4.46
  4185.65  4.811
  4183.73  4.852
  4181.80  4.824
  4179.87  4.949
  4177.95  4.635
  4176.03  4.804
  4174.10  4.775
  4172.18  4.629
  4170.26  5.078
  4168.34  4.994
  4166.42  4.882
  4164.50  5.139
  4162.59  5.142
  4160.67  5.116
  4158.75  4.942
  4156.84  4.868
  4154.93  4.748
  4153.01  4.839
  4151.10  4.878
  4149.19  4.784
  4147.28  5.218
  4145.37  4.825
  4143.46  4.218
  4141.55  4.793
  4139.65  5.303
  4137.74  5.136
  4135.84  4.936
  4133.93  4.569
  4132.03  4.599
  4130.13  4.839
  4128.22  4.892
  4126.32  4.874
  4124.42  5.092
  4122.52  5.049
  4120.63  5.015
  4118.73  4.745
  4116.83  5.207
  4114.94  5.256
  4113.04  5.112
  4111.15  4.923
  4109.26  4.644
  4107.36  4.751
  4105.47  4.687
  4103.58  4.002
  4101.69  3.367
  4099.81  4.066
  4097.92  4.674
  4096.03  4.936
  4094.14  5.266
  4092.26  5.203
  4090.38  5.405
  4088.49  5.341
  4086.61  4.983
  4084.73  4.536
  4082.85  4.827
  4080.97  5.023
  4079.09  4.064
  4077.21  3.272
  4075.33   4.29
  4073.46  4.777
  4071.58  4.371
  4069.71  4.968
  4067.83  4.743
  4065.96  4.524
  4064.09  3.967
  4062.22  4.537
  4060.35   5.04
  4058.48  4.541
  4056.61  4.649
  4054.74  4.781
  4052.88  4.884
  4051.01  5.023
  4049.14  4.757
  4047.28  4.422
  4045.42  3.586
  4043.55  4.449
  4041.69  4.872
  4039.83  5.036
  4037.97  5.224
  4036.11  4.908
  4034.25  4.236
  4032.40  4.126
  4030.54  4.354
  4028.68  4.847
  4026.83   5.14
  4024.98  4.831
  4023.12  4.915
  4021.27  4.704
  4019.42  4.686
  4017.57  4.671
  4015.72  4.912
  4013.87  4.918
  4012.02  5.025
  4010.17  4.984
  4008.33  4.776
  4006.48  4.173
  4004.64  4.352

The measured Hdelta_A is -1.1 angstrom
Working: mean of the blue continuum 4.5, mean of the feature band 4.81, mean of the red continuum 4.85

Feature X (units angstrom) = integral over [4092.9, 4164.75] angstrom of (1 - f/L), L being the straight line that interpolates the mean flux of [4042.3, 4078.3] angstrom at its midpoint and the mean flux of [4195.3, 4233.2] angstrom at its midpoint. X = -4.1 angstrom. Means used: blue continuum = 4.51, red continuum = 4.65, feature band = 4.83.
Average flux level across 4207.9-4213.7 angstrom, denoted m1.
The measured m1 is 5.07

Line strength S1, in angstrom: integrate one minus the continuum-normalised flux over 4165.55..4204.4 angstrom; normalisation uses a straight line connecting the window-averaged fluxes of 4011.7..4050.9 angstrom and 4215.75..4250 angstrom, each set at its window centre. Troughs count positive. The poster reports -1.7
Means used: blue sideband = 4.7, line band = 4.77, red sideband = 4.53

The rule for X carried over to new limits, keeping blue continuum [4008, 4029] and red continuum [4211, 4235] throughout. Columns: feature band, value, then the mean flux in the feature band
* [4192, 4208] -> -0.5 angstrom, 4.74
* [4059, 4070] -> 0.5 angstrom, 4.61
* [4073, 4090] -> 0.7 angstrom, 4.59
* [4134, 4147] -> -0.5 angstrom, 4.87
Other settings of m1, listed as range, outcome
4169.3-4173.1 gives 4.86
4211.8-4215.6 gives 4.63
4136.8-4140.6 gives 5.22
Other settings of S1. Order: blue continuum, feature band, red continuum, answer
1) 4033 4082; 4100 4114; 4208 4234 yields 0.4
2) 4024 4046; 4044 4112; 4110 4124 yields 3.5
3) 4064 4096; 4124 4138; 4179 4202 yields -0.4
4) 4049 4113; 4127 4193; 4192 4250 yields -3.1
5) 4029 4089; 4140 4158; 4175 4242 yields -0.7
